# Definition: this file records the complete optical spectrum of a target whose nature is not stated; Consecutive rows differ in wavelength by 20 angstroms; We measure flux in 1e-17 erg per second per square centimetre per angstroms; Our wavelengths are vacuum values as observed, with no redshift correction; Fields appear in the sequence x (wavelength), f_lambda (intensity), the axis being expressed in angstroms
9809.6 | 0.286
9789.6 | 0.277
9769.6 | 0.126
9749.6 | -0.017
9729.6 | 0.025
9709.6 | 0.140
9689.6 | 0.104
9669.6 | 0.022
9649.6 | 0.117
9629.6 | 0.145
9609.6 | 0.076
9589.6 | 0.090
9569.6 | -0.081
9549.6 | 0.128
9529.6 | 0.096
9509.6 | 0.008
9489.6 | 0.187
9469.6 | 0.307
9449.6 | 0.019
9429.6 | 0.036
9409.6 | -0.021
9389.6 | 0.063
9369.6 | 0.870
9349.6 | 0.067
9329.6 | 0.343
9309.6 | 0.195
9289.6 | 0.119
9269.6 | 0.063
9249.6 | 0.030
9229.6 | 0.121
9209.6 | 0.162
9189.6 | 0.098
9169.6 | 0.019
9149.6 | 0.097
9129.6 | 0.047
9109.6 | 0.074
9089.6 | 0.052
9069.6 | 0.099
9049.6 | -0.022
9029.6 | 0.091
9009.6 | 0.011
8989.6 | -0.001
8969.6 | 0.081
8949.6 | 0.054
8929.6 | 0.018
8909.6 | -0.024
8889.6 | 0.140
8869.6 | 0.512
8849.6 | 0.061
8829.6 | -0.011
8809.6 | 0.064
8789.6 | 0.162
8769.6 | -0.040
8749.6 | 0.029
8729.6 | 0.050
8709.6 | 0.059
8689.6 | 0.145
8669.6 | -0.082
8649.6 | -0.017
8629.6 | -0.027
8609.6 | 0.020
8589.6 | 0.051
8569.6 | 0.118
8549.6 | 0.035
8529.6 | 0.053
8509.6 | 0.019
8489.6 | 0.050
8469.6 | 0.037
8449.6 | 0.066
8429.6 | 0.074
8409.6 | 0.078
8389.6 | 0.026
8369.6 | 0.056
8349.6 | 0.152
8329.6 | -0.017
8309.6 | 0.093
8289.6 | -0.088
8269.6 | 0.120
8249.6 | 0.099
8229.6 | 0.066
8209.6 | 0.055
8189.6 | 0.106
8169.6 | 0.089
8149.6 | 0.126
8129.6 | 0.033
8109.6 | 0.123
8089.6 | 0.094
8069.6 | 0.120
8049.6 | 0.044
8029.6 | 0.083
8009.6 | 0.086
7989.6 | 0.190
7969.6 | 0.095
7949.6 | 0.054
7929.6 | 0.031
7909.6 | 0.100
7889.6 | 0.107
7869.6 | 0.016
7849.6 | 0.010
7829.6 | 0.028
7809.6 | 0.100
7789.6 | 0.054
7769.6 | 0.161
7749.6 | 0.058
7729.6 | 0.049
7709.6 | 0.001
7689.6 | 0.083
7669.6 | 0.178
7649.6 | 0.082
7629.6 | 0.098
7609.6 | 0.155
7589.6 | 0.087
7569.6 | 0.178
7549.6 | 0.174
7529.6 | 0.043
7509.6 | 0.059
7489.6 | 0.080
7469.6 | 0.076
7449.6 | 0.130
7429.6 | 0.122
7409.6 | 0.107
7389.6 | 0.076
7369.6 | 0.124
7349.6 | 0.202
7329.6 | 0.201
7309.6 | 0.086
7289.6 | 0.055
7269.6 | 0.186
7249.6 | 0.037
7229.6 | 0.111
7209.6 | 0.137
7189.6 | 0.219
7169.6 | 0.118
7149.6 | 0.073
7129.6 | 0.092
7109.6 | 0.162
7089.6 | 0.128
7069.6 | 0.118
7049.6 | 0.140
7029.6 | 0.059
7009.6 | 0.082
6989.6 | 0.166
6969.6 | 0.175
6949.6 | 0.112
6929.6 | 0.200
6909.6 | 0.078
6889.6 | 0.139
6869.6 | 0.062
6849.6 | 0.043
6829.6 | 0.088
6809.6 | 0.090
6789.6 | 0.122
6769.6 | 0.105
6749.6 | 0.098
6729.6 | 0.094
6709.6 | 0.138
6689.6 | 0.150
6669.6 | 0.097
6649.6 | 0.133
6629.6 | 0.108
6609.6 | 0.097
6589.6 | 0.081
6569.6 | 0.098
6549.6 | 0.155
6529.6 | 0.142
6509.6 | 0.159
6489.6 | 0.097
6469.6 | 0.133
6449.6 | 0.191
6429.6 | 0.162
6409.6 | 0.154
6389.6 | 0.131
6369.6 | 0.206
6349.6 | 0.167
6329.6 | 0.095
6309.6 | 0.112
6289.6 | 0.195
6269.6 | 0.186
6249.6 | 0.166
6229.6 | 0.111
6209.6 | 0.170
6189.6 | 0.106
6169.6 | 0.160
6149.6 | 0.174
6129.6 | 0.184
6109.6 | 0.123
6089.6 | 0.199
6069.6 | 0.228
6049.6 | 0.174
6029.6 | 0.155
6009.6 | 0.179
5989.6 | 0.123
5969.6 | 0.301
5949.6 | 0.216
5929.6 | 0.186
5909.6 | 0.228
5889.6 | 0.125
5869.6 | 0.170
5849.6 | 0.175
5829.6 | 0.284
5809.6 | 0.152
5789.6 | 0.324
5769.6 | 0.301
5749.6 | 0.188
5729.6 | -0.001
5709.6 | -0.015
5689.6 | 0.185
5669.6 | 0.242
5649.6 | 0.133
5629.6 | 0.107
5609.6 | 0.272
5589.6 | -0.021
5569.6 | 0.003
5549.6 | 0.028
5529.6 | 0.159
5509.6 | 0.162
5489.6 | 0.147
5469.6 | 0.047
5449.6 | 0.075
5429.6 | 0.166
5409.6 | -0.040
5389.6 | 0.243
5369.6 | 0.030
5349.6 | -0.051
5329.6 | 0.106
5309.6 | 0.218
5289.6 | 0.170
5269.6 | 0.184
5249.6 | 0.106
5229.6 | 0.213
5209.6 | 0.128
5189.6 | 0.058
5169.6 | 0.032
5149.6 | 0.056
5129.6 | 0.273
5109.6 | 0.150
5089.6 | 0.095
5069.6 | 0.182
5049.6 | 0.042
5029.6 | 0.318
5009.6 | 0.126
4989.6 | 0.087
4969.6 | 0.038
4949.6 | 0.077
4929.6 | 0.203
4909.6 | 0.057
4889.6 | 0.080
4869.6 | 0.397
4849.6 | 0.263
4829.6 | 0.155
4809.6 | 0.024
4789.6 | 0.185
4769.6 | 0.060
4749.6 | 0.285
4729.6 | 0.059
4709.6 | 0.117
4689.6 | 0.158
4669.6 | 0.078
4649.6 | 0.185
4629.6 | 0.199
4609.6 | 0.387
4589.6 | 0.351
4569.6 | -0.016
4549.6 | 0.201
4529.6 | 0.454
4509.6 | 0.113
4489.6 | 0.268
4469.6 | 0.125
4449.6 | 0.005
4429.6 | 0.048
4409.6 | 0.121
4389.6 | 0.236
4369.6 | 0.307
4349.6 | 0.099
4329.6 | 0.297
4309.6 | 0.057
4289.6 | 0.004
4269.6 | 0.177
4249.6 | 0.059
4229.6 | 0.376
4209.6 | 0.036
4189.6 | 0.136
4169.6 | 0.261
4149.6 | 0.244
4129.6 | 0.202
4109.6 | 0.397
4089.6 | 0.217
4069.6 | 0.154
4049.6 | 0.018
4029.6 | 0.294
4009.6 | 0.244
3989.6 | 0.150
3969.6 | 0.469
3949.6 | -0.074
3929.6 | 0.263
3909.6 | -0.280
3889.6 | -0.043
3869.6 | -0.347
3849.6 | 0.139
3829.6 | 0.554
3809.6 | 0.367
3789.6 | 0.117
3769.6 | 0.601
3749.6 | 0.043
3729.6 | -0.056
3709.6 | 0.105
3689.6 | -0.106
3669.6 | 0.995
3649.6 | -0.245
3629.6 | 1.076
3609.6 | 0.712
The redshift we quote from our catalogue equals 1.380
